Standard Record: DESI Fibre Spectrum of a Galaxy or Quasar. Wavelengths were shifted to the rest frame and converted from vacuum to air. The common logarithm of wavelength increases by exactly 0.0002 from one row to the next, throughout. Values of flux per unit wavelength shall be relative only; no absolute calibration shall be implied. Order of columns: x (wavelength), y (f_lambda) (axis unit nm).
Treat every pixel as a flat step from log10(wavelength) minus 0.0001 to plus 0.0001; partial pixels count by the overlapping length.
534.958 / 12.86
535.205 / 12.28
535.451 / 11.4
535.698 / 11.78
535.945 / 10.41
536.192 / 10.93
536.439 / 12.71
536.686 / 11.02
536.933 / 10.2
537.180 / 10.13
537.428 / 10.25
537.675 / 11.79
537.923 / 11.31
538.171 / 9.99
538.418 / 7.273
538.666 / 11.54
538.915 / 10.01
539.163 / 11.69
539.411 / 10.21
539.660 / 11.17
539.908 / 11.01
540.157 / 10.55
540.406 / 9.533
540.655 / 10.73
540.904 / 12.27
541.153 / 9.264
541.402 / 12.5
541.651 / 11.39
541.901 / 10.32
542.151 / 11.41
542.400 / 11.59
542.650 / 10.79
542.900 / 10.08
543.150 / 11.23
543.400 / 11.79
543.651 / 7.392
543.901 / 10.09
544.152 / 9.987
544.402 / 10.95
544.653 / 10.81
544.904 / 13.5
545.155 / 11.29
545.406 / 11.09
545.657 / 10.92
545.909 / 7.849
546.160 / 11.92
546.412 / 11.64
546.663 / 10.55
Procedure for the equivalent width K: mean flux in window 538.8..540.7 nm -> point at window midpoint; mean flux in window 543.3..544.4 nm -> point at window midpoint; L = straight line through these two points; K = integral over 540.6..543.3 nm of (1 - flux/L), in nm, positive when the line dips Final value -0.22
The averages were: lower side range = 10.6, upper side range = 9.9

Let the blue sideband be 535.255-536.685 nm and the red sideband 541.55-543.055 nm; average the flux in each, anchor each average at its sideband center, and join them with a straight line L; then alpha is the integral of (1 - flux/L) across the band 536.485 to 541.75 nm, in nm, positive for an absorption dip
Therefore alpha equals 0.24 nm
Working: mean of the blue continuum 11.5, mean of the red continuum 10.9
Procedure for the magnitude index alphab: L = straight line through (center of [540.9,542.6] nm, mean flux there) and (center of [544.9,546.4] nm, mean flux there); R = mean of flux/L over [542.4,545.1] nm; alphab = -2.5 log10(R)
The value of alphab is 0.03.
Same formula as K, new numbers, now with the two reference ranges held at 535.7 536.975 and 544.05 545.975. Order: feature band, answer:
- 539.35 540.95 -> 0.047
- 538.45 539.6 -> 0.052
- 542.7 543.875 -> 0.085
